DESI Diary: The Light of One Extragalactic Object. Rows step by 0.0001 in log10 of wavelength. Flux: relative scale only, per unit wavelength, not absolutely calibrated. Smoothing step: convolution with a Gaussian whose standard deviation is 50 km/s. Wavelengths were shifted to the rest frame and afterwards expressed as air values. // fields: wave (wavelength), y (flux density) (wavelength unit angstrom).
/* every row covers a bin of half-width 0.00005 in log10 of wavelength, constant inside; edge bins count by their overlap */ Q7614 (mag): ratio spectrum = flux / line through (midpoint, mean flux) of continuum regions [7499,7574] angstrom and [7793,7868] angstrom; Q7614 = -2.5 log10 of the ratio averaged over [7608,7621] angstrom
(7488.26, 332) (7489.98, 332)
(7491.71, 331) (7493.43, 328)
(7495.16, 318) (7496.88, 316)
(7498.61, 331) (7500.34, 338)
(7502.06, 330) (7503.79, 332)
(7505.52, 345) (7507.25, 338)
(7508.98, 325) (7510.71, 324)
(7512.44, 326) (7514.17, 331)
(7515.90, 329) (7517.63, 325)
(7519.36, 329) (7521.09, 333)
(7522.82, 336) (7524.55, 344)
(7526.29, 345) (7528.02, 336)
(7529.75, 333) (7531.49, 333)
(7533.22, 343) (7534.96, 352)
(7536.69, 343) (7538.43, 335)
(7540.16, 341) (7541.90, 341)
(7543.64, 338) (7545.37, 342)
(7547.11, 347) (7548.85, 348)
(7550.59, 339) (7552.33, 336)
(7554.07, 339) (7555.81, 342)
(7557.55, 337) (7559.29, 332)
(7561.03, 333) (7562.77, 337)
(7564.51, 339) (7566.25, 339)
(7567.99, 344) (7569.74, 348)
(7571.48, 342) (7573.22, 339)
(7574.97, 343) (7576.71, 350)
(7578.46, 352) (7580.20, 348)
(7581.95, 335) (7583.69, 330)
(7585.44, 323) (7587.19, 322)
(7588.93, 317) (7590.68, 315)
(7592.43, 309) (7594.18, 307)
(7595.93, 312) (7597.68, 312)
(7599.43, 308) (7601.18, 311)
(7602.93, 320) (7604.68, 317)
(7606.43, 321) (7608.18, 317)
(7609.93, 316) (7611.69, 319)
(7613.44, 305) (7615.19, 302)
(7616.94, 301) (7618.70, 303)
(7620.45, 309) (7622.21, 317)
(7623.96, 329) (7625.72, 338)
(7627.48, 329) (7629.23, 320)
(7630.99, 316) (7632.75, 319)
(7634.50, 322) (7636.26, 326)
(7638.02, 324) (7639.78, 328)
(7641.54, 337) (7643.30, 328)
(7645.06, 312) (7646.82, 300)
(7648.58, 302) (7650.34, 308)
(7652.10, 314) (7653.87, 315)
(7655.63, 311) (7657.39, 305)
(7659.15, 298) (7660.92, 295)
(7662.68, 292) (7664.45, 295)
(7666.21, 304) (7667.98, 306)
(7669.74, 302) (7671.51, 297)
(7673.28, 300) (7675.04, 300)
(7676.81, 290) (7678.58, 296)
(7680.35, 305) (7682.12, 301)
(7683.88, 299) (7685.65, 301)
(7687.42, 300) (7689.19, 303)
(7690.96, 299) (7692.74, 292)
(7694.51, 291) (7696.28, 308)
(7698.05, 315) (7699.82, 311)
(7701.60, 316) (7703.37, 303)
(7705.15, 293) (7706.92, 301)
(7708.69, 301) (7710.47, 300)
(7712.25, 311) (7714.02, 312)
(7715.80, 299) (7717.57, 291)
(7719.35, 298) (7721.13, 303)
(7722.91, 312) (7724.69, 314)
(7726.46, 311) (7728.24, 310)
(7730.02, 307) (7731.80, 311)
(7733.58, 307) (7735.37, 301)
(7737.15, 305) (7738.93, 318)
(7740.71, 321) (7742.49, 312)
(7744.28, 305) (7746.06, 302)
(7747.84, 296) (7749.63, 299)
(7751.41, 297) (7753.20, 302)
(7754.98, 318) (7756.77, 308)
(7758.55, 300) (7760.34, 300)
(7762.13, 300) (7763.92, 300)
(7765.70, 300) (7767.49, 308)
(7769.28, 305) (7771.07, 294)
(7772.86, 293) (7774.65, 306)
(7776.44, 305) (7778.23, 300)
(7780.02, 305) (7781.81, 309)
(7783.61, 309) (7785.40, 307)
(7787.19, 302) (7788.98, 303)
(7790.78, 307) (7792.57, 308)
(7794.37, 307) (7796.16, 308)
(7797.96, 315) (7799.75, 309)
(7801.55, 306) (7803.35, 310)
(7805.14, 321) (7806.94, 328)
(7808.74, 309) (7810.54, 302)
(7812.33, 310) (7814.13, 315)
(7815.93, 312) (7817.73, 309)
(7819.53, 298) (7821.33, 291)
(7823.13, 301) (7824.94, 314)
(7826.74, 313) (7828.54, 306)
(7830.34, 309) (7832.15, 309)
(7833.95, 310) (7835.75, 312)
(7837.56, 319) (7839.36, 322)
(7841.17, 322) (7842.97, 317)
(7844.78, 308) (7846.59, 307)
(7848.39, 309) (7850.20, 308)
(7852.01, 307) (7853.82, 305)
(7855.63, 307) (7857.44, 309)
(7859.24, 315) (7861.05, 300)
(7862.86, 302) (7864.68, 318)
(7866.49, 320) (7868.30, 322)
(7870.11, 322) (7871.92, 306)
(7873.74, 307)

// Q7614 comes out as 0.07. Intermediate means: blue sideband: 337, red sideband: 310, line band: 309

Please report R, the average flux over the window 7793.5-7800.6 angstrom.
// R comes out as 310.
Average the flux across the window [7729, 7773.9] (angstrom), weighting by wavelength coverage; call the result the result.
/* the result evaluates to 304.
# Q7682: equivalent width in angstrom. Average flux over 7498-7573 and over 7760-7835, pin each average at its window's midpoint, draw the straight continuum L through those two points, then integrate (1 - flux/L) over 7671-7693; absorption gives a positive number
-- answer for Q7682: 1.5 angstrom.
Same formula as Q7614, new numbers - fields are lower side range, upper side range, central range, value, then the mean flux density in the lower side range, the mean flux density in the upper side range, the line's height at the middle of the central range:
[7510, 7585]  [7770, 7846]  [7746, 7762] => 0.04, 339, 309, 315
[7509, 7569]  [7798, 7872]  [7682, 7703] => 0.07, 337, 311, 324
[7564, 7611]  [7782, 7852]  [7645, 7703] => 0.06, 327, 310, 321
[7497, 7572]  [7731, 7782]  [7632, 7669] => 0.03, 337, 304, 320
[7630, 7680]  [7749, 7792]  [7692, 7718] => 0.01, 309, 303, 306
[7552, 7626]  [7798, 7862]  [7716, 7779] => 0.04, 326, 310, 315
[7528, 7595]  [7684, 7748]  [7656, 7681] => 0.06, 337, 305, 315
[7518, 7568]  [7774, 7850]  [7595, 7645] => 0.04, 339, 309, 330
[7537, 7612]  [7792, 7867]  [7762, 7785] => 0.04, 331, 310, 315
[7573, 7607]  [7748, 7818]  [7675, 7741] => 0.03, 324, 306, 313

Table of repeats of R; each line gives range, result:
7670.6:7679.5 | 296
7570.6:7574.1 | 341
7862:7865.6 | 309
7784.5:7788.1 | 305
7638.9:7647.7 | 321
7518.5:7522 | 331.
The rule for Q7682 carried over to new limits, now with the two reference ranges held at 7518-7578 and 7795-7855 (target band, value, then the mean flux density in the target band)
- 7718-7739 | 0.9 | 307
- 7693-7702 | 0.5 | 307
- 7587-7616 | 1.8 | 313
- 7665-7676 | 0.9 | 301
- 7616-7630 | 0.6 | 318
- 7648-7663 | 1.1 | 305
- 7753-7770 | 0.7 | 304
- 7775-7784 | 0.3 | 305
